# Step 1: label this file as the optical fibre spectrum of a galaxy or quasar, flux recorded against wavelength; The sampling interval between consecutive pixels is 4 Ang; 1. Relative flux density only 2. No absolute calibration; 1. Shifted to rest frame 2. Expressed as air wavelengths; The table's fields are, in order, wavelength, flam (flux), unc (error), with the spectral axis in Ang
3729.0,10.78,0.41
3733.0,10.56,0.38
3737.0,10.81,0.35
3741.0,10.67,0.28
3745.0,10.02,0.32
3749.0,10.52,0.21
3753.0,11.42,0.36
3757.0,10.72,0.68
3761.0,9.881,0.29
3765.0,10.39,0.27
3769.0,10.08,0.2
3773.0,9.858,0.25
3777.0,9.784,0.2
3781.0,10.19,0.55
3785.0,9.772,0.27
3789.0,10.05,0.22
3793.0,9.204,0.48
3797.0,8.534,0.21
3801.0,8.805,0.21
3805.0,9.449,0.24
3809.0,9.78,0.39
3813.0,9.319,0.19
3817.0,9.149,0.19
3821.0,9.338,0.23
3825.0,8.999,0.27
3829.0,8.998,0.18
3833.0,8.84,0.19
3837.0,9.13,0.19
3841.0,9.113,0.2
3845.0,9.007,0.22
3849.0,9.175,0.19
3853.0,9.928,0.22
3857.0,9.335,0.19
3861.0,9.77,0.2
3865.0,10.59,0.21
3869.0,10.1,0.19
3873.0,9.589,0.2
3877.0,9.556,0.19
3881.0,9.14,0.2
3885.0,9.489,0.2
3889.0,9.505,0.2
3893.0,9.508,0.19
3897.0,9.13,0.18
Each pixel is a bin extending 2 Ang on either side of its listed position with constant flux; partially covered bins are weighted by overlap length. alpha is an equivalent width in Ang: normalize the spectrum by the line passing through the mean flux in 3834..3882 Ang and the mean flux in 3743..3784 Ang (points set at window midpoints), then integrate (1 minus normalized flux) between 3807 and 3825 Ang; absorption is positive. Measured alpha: 0.93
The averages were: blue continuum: 10.3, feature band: 9.35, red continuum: 9.53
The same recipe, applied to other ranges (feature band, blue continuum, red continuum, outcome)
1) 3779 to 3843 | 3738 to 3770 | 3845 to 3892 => 4.9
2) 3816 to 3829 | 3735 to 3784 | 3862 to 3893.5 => 1.1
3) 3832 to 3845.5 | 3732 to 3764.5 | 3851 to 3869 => 1.4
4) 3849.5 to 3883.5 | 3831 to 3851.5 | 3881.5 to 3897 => -1.7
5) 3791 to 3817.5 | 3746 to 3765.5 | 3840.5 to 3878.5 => 2.5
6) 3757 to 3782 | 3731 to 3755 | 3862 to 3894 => 0.9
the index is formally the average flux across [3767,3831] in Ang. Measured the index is 9.46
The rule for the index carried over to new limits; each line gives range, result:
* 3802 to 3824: 9.36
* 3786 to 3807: 9.24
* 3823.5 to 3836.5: 8.96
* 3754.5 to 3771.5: 10.3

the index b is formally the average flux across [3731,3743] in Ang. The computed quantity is 10.7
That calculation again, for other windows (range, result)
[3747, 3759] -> 10.9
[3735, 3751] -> 10.5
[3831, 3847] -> 9.02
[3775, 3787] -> 9.92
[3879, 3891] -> 9.38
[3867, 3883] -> 9.6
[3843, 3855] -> 9.37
